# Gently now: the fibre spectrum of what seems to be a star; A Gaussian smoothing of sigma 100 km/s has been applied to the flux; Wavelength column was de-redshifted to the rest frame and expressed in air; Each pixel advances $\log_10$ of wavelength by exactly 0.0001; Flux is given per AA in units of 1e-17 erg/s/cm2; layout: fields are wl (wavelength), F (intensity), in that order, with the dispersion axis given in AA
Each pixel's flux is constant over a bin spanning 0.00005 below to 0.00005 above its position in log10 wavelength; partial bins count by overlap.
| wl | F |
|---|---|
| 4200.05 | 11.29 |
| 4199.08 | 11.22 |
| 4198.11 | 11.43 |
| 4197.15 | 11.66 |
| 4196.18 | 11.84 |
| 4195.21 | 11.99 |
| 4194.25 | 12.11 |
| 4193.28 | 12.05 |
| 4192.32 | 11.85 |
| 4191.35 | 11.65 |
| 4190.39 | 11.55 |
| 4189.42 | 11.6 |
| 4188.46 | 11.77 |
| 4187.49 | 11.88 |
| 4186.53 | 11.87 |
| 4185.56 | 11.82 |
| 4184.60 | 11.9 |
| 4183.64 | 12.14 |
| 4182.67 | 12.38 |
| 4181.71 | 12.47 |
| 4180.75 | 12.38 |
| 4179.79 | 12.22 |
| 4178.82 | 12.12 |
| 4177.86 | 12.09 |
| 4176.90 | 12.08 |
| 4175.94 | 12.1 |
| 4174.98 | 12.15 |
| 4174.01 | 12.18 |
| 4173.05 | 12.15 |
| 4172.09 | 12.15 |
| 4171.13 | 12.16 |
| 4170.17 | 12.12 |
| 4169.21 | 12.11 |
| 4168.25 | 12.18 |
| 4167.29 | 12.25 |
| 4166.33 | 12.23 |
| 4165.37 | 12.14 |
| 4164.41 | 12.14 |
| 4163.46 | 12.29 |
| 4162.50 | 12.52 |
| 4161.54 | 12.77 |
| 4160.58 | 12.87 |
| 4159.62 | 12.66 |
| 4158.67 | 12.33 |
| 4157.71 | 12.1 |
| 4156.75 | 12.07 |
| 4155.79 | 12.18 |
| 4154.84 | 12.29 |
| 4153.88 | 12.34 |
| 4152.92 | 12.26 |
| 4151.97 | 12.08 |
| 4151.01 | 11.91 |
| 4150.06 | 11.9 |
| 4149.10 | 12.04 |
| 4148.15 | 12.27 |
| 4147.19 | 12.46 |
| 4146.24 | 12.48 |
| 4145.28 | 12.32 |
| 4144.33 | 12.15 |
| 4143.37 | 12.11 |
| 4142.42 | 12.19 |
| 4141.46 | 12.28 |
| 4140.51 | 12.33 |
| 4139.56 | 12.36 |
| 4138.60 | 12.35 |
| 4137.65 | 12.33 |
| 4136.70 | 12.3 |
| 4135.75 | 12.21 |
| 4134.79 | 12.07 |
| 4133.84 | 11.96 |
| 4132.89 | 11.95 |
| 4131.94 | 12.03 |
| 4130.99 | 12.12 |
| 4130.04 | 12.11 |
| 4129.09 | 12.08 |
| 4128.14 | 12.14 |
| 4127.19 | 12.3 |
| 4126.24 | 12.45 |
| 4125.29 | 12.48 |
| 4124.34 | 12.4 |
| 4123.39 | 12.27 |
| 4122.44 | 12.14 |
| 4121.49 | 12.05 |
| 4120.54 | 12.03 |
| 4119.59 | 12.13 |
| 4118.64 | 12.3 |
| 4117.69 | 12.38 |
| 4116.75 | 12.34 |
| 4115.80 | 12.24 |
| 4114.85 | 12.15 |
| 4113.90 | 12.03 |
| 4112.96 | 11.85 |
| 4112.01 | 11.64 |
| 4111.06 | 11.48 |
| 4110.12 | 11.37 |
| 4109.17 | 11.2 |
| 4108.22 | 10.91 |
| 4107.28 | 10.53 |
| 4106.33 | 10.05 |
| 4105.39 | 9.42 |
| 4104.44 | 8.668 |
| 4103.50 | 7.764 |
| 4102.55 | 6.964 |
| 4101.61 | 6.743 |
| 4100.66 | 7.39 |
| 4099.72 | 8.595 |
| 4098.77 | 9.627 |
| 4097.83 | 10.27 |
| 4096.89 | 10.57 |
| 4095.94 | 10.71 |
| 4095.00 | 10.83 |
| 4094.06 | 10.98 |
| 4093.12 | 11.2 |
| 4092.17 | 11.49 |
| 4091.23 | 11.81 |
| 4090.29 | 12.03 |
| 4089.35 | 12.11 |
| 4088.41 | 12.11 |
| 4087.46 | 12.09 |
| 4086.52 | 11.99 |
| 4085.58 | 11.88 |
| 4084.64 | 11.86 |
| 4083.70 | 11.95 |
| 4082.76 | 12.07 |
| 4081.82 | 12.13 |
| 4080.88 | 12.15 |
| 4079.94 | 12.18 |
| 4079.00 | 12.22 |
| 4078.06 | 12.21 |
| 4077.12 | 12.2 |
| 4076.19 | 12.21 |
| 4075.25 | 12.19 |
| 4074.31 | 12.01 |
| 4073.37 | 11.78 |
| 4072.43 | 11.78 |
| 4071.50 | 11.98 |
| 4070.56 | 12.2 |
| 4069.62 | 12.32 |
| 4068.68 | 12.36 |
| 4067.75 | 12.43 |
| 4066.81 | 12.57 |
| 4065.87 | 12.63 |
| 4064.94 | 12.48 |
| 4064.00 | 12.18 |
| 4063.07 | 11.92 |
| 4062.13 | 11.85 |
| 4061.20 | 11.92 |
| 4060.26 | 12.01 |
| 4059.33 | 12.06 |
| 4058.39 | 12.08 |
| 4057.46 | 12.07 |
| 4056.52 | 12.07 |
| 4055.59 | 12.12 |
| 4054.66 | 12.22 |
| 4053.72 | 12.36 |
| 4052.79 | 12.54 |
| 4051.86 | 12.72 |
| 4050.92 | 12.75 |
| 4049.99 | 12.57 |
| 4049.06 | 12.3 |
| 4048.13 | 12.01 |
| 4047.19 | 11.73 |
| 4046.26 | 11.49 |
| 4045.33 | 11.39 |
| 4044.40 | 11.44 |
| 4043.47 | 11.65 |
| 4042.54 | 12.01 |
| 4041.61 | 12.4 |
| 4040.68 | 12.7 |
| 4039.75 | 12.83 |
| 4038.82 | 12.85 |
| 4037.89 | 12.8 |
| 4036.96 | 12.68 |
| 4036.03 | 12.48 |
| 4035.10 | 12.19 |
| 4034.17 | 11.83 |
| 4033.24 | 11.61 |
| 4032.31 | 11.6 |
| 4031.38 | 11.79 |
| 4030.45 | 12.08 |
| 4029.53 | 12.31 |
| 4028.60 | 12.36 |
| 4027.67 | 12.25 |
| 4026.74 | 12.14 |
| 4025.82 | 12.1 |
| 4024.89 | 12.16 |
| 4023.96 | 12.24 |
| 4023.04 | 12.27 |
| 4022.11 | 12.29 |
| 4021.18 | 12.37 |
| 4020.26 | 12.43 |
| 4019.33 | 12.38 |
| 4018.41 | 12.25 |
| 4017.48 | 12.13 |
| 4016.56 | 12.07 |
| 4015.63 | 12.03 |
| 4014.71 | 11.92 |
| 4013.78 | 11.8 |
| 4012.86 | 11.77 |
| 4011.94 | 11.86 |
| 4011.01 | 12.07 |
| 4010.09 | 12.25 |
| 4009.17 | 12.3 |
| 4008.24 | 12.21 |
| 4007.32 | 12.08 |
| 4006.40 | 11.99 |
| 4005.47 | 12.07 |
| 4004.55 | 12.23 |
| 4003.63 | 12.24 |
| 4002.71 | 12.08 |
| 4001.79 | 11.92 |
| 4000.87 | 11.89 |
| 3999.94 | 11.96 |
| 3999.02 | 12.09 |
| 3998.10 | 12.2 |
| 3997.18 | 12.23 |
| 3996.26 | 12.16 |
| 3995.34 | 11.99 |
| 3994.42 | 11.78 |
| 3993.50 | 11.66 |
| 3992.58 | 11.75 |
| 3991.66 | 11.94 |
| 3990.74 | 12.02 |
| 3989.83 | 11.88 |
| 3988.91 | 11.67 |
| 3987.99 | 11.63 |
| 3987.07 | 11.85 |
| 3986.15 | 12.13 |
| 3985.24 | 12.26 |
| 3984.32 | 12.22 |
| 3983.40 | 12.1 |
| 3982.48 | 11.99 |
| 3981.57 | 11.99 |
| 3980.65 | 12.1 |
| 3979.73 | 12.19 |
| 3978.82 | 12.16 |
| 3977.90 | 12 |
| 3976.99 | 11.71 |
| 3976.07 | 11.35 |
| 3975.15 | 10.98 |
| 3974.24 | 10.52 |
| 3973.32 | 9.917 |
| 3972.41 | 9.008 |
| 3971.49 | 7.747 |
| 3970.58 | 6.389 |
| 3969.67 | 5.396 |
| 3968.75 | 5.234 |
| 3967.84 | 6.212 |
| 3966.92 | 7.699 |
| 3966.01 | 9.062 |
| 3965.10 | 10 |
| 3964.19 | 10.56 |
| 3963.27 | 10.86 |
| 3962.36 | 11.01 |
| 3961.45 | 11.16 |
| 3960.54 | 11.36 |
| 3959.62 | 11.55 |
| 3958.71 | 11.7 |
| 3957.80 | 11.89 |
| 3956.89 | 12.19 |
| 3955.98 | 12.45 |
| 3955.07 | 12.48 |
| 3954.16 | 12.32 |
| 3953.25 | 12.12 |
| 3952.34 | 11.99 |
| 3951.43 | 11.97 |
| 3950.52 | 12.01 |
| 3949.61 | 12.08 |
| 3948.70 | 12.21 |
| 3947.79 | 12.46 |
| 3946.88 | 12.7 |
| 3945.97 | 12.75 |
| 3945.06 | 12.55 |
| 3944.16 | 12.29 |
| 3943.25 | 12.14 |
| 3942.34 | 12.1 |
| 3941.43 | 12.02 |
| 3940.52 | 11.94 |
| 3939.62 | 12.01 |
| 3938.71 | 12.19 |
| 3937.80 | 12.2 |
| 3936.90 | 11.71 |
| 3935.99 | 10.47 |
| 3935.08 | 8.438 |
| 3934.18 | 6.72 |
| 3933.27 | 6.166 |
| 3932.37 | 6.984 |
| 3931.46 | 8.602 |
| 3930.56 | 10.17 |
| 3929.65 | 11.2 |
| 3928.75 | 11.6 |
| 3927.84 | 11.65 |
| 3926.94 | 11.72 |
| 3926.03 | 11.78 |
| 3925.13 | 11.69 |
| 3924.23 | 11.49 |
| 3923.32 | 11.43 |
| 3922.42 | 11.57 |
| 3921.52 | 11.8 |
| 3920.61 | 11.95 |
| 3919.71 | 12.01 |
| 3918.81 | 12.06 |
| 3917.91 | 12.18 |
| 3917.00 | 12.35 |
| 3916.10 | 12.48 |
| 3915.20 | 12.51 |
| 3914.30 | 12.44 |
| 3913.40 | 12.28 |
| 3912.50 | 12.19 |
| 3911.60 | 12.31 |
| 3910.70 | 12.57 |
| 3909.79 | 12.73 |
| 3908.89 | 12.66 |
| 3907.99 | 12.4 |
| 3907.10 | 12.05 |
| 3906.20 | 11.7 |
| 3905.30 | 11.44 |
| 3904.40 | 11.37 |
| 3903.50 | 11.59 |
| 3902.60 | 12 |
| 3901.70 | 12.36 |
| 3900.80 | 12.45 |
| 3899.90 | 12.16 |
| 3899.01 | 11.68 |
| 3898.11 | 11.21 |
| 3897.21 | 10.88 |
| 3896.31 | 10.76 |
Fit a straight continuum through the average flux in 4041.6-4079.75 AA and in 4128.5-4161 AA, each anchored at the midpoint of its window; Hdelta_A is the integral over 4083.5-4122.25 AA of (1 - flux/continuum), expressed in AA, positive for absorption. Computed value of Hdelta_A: 3.99 AA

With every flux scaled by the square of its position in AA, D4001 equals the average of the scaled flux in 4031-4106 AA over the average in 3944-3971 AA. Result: 1.14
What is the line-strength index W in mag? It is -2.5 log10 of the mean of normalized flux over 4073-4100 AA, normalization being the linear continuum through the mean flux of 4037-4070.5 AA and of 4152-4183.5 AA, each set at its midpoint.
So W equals 0.06 mag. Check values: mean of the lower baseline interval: 12.2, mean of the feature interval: 11.6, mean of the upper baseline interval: 12.3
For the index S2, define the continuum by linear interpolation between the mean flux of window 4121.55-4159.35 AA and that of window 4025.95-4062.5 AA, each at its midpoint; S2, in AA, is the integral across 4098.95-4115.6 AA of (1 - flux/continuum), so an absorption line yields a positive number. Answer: 3.0 AA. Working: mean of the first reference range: 12.2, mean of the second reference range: 12.2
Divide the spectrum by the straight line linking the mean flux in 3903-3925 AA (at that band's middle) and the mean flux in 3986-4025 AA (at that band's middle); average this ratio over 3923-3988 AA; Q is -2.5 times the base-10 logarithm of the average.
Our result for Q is 0.11 mag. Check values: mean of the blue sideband 12.1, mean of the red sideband 12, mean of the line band 10.9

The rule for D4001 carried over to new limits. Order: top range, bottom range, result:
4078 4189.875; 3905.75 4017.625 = 1.12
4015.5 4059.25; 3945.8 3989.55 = 1.15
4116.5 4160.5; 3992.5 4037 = 1.07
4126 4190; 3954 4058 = 1.13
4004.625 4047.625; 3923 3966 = 1.12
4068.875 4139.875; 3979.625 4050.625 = 0.99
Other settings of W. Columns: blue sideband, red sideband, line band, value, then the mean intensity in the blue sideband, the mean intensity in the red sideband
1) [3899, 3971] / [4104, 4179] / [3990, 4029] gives -0.05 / 11.2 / 12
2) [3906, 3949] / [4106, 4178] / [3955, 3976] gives 0.19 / 11.5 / 12.1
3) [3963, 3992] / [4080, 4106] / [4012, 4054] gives -0.16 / 10.5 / 10.6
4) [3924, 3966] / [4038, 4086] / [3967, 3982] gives 0.19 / 11.3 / 12.2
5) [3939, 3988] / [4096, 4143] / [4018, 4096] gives -0.08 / 11.1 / 11.3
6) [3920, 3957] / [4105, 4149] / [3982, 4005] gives -0.04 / 11.4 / 12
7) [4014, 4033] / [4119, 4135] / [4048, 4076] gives -0.01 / 12.1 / 12.2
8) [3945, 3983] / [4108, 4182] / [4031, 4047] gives -0.07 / 10.8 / 12.2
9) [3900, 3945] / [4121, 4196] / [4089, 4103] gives 0.19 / 11.5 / 12.2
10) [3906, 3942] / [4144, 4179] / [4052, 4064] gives -0.02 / 11.4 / 12.2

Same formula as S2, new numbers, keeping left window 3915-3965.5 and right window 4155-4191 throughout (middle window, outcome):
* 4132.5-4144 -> -0.1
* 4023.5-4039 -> -0.6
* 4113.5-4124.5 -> -0.2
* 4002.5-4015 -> -0.5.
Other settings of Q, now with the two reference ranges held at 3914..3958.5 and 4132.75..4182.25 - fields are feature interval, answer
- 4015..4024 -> -0.042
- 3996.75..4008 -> -0.032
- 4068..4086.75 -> -0.011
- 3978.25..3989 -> -0.033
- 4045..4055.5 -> -0.028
